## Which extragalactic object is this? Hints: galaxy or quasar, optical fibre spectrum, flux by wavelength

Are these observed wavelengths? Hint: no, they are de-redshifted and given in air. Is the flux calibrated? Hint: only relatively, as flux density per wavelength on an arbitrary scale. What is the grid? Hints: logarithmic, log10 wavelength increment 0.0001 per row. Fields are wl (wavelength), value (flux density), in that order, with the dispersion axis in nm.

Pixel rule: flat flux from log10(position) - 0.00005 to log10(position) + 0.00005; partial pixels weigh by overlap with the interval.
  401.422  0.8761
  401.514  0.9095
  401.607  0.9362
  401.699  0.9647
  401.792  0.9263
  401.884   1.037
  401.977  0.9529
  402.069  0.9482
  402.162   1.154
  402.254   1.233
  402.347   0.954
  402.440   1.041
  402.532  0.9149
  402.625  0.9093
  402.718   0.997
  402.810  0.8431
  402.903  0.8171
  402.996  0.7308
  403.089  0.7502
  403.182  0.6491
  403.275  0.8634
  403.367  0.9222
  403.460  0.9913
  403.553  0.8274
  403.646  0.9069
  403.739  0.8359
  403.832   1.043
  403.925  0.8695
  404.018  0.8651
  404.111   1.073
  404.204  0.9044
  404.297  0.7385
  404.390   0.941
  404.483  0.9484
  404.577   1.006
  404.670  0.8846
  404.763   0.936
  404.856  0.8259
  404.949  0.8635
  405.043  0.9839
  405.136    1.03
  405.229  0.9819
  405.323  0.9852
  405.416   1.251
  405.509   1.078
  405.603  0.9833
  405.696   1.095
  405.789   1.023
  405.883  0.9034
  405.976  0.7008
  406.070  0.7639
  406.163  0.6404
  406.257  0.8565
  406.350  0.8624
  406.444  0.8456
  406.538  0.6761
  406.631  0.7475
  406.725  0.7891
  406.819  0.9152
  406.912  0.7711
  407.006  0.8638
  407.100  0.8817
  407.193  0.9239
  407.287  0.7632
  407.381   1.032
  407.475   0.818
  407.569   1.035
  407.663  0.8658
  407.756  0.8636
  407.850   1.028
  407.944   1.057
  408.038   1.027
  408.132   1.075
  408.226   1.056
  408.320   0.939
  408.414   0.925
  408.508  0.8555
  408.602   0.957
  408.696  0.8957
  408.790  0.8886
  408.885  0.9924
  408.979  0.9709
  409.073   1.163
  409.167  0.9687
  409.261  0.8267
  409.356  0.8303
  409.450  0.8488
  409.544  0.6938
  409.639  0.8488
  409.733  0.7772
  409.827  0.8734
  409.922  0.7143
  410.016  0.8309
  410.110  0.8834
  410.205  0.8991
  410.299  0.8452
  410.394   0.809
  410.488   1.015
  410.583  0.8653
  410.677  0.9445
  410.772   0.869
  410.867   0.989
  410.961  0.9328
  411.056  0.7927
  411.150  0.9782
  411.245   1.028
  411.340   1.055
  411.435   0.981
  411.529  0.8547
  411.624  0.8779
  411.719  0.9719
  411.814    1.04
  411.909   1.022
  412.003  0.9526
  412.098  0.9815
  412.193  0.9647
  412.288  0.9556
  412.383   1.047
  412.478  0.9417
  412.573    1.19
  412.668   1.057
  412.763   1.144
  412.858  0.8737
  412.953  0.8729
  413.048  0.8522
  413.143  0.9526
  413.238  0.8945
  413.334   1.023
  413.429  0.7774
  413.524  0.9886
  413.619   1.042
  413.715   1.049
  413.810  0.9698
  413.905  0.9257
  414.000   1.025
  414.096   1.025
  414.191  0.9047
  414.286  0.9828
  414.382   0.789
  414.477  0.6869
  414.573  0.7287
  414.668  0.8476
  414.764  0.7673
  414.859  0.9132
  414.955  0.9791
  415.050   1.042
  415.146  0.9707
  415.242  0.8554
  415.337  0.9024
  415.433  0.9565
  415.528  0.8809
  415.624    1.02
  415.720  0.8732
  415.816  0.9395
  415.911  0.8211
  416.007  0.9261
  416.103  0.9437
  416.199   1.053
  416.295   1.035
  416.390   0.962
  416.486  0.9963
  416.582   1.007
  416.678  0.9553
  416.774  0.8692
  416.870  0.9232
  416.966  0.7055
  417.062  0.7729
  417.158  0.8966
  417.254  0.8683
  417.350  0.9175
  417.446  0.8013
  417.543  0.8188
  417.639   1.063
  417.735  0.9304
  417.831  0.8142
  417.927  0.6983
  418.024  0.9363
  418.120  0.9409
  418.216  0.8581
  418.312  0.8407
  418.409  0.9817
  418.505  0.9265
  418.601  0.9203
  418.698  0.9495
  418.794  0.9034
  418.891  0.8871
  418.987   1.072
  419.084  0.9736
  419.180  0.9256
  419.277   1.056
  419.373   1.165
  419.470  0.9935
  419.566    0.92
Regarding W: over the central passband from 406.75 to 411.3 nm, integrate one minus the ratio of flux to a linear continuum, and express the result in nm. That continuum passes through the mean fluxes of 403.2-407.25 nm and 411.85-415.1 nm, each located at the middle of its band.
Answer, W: 0.06 nm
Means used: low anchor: 0.9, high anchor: 0.946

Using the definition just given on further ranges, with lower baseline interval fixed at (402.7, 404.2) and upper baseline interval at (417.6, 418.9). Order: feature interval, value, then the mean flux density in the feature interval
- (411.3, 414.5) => -0.25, 0.963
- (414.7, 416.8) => -0.10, 0.94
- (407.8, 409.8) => -0.11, 0.934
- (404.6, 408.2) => -0.14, 0.913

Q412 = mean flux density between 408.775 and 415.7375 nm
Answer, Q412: 0.926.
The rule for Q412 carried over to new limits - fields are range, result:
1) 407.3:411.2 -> 0.913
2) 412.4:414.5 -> 0.958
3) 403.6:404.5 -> 0.912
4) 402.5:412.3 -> 0.908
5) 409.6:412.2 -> 0.914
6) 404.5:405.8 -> 0.993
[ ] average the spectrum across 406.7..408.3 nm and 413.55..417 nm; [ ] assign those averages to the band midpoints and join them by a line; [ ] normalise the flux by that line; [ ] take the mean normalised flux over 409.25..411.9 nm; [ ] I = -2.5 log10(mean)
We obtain 0.04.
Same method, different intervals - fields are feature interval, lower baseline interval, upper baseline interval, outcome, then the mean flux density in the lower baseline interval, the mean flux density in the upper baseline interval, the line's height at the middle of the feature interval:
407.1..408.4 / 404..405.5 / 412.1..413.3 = 0.01 mag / 0.956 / 0.979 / 0.965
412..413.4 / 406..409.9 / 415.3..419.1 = -0.09 mag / 0.886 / 0.913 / 0.9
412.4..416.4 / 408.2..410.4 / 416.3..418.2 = -0.06 mag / 0.887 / 0.891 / 0.89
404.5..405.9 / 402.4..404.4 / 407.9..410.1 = -0.11 mag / 0.882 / 0.913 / 0.892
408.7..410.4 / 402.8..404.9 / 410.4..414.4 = 0.07 mag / 0.878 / 0.962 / 0.934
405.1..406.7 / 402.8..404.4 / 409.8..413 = -0.02 mag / 0.864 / 0.943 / 0.887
